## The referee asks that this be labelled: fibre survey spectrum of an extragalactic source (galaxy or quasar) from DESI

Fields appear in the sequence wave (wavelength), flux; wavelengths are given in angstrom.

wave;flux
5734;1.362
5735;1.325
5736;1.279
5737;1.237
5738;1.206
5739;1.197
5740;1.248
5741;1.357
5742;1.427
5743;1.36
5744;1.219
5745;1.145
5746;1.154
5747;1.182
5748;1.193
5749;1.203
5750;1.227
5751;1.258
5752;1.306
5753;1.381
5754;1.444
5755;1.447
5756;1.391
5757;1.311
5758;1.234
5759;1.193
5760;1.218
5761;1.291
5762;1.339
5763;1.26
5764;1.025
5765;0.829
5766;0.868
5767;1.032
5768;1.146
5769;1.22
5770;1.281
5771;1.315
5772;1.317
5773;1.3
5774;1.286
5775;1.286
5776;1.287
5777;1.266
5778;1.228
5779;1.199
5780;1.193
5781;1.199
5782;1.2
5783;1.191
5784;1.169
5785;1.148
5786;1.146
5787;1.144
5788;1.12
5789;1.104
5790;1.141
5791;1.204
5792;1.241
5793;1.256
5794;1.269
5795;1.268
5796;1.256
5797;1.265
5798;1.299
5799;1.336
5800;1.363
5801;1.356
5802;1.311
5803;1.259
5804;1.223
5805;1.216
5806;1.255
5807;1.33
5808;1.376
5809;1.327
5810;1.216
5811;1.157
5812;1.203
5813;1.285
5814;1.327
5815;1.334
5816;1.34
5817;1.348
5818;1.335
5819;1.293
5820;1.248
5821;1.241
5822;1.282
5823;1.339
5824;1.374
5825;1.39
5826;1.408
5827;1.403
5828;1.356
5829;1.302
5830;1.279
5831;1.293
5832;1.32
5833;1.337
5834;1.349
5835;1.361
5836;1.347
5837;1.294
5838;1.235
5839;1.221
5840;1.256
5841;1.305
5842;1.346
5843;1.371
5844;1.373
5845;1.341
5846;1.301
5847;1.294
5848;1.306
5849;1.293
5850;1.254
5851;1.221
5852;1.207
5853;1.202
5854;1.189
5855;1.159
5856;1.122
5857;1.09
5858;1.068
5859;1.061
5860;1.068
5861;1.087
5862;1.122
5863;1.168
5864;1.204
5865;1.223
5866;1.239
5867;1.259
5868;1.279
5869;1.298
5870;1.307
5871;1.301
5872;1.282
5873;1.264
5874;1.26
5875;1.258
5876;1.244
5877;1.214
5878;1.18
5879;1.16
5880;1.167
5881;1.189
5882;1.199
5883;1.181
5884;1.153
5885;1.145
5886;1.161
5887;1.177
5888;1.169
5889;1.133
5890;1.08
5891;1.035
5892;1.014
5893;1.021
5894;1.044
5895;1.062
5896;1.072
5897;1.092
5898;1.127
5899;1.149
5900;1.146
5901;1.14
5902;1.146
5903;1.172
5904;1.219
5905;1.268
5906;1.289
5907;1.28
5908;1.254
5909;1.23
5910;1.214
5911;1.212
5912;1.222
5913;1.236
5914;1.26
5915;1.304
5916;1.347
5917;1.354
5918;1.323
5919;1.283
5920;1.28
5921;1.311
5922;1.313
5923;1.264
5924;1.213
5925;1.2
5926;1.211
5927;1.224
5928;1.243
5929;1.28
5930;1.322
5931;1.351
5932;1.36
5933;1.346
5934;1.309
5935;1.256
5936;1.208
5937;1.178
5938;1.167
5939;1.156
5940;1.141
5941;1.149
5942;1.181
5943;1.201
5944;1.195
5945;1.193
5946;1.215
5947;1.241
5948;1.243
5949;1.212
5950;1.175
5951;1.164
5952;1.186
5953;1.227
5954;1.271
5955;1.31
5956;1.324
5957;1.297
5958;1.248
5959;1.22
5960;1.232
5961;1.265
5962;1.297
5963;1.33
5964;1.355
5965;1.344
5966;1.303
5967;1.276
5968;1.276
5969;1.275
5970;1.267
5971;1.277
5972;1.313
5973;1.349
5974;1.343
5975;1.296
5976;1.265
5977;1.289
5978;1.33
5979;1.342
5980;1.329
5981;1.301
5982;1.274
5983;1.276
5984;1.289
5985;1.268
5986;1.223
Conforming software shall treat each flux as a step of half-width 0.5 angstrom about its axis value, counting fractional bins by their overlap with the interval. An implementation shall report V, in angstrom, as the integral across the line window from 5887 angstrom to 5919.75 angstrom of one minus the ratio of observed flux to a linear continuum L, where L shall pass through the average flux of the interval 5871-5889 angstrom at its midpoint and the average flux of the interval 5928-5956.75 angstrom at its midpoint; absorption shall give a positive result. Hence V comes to 0.8 angstrom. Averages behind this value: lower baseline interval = 1.2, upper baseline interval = 1.24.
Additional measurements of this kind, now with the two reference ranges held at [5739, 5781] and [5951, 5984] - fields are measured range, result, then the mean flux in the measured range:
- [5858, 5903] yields 3.7 angstrom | 1.16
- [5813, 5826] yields -0.7 angstrom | 1.32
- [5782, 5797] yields 0.6 angstrom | 1.19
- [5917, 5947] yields 0.8 angstrom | 1.25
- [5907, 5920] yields 0.1 angstrom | 1.27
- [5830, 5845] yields -0.7 angstrom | 1.31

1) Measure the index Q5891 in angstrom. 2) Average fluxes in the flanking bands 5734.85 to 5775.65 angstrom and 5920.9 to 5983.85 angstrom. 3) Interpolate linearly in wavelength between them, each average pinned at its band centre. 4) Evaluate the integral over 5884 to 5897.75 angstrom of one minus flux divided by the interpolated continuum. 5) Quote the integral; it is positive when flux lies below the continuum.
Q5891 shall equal 1.8 angstrom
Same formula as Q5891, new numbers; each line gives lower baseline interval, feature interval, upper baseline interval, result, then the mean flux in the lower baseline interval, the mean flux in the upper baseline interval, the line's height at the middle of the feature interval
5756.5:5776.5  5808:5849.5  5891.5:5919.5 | -3.9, 1.2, 1.2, 1.2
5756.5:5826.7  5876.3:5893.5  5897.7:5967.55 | 1.4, 1.24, 1.25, 1.24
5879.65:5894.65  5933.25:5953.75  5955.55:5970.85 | 0.7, 1.12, 1.29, 1.24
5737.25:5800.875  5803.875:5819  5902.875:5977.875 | -0.6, 1.23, 1.26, 1.24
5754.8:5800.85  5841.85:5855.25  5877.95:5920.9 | -0.9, 1.22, 1.18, 1.2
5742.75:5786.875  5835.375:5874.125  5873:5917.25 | -1.4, 1.22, 1.18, 1.19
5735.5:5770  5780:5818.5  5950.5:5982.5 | -0.2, 1.23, 1.29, 1.24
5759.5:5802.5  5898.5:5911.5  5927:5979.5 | 0.4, 1.21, 1.26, 1.25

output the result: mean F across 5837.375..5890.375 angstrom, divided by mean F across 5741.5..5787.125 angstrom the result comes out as 1.0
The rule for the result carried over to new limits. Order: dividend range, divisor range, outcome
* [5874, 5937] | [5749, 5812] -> 0.98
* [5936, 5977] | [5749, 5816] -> 1.01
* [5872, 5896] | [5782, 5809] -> 0.93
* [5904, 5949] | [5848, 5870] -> 1.05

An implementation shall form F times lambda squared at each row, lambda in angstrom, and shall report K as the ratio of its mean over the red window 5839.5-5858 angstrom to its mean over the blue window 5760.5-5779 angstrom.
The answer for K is 1.07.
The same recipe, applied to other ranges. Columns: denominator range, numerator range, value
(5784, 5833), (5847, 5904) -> 0.94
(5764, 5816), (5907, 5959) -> 1.07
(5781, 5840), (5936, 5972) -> 1.02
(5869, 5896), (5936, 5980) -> 1.10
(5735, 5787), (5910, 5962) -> 1.08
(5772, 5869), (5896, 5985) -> 1.04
